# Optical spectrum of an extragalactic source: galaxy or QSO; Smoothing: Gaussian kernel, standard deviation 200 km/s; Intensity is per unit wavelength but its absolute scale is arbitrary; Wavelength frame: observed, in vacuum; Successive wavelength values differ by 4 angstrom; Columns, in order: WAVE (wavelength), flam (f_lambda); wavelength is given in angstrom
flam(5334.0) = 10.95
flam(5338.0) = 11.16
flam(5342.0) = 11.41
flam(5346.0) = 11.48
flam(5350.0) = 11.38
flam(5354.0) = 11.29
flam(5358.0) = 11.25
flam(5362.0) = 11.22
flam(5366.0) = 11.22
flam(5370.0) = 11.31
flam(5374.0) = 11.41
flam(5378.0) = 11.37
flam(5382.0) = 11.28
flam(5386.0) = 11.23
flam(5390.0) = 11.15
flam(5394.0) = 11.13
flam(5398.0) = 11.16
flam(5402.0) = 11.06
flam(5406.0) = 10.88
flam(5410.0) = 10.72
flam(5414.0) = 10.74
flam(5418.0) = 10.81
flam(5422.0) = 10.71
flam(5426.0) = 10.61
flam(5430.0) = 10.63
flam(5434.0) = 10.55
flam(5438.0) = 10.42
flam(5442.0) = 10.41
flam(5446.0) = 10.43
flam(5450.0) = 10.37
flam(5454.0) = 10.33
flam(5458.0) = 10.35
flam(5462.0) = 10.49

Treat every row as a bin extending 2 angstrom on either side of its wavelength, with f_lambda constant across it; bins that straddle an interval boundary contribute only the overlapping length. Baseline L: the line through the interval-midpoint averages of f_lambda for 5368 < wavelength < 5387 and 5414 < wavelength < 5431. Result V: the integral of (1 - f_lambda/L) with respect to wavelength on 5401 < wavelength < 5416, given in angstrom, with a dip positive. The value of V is 0.1 angstrom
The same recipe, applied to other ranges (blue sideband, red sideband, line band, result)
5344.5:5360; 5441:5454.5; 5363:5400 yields -0.7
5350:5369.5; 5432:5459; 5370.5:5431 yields -0.8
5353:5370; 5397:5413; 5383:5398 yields -0.2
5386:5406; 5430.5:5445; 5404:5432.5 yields 0.1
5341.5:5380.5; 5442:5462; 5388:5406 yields -0.2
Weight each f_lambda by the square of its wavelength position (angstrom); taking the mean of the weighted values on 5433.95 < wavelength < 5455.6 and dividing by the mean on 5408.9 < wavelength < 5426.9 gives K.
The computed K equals 0.98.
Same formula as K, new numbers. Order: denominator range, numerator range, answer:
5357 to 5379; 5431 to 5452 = 0.95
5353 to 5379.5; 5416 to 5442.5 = 0.96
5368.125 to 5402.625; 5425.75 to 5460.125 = 0.95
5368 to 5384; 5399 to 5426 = 0.97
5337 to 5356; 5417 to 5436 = 0.97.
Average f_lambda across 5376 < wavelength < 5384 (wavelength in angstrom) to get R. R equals 11.3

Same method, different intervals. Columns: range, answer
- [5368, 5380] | 11.4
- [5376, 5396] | 11.2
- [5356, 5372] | 11.2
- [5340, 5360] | 11.4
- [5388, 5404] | 11.1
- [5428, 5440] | 10.5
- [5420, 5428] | 10.7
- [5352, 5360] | 11.3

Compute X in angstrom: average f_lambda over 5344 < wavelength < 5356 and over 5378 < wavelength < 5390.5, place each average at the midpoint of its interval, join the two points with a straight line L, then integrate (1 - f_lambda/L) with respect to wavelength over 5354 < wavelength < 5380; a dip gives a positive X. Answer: 0.1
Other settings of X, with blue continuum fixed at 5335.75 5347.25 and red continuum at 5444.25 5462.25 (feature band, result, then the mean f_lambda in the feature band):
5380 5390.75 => -0.3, 11.2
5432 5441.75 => 0.0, 10.5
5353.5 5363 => -0.1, 11.3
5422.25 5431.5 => 0.0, 10.6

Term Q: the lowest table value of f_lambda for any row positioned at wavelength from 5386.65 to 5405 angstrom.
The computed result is 11.06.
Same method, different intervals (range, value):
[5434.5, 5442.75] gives 10.41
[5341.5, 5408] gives 10.88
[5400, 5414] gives 10.72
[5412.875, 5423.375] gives 10.71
